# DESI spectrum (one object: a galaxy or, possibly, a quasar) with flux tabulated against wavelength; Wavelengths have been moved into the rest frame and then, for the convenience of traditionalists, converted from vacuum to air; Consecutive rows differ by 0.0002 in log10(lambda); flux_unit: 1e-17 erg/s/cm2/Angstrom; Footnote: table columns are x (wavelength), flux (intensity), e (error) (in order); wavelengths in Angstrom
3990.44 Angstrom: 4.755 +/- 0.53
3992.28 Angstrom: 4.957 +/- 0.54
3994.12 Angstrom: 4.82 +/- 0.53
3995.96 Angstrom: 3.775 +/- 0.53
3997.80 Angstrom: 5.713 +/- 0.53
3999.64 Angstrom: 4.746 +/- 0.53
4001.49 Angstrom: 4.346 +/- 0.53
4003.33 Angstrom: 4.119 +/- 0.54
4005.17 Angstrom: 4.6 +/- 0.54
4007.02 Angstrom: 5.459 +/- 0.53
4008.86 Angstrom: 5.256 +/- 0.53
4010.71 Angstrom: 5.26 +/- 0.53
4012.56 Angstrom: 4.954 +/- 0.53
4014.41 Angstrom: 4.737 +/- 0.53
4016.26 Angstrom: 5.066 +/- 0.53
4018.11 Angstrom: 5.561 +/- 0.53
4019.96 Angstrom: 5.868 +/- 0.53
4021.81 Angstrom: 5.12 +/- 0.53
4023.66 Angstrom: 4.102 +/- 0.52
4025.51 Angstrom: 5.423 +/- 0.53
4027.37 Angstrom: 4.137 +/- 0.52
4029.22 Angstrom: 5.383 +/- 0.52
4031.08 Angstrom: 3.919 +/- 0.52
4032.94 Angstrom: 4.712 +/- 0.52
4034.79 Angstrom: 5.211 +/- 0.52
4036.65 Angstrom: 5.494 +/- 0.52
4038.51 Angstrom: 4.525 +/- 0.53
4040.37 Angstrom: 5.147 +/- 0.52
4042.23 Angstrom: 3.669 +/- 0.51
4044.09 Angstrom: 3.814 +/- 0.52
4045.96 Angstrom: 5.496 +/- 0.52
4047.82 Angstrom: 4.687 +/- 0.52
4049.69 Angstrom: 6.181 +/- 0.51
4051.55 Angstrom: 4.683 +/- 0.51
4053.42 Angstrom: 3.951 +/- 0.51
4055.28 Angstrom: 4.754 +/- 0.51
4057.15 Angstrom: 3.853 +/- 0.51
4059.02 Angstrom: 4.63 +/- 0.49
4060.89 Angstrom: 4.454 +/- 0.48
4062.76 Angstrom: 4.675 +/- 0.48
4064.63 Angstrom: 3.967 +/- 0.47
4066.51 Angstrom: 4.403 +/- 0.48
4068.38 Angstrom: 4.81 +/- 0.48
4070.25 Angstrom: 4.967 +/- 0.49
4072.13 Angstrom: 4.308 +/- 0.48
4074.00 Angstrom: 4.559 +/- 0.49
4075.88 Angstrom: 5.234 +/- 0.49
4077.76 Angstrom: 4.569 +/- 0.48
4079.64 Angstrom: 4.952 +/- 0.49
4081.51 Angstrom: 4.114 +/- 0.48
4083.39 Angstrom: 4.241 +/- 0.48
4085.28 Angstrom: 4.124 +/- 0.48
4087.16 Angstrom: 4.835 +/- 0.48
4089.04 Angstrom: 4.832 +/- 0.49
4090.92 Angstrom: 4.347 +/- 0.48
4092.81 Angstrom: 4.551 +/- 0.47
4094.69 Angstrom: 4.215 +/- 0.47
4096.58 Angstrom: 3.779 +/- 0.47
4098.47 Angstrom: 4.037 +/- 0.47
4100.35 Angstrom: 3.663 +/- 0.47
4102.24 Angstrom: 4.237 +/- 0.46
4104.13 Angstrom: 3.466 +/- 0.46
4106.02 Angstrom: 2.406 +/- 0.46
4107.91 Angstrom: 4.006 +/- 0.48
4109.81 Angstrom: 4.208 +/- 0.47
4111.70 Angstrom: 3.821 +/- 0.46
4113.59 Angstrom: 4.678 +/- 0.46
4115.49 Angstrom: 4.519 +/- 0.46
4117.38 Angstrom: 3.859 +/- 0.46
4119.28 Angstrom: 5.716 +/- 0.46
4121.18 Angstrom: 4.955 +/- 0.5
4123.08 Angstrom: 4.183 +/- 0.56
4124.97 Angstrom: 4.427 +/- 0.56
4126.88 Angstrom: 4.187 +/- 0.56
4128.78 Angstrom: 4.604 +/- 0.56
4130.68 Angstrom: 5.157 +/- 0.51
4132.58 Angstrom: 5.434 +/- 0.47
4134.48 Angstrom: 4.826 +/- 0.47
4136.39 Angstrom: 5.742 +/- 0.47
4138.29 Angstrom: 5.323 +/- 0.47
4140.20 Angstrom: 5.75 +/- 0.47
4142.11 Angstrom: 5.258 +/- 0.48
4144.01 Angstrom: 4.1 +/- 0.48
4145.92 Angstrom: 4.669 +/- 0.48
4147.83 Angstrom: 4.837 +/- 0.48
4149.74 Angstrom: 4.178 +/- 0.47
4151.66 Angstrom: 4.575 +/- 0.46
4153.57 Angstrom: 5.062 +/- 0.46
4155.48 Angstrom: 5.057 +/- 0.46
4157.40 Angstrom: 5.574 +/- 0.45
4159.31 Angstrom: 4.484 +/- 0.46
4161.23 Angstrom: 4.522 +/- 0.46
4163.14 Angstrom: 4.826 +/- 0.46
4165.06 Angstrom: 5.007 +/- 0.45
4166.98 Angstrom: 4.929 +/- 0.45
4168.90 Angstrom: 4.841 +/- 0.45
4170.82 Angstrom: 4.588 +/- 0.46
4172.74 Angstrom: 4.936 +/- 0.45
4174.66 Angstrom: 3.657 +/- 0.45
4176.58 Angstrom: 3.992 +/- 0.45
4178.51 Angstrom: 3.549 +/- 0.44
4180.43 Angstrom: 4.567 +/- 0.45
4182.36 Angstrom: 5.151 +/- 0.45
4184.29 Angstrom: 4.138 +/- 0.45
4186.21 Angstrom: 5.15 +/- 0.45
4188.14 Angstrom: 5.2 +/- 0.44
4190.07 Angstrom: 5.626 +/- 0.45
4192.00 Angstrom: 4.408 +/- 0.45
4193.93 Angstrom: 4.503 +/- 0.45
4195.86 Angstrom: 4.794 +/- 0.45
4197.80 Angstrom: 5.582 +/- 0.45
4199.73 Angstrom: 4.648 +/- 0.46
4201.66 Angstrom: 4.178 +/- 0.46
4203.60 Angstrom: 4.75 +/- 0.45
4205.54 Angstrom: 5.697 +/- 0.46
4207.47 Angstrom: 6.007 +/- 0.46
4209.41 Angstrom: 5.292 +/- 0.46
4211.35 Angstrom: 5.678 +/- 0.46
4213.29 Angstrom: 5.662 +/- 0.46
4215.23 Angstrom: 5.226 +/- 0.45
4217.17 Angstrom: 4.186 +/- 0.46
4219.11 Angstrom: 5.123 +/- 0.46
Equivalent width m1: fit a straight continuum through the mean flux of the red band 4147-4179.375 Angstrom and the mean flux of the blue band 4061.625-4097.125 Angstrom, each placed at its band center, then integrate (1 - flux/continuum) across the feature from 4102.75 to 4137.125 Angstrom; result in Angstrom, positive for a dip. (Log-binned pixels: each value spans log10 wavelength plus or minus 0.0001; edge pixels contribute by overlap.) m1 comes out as 0.9 Angstrom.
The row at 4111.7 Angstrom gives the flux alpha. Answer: 3.821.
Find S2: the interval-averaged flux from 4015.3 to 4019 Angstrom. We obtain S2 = 5.3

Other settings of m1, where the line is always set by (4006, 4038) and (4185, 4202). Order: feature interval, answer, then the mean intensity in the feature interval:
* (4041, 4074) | 3.0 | 4.55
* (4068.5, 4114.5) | 6.6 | 4.27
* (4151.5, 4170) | 0.1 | 4.9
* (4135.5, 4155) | 0.0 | 4.95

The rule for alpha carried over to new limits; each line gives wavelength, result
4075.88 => 5.234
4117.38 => 3.859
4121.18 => 4.955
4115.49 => 4.519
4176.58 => 3.992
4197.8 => 5.582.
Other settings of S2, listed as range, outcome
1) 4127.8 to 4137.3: 5.15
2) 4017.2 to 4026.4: 5.22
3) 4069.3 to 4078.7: 4.73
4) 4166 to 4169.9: 4.88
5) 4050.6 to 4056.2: 4.48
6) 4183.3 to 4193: 4.9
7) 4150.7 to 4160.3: 4.95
